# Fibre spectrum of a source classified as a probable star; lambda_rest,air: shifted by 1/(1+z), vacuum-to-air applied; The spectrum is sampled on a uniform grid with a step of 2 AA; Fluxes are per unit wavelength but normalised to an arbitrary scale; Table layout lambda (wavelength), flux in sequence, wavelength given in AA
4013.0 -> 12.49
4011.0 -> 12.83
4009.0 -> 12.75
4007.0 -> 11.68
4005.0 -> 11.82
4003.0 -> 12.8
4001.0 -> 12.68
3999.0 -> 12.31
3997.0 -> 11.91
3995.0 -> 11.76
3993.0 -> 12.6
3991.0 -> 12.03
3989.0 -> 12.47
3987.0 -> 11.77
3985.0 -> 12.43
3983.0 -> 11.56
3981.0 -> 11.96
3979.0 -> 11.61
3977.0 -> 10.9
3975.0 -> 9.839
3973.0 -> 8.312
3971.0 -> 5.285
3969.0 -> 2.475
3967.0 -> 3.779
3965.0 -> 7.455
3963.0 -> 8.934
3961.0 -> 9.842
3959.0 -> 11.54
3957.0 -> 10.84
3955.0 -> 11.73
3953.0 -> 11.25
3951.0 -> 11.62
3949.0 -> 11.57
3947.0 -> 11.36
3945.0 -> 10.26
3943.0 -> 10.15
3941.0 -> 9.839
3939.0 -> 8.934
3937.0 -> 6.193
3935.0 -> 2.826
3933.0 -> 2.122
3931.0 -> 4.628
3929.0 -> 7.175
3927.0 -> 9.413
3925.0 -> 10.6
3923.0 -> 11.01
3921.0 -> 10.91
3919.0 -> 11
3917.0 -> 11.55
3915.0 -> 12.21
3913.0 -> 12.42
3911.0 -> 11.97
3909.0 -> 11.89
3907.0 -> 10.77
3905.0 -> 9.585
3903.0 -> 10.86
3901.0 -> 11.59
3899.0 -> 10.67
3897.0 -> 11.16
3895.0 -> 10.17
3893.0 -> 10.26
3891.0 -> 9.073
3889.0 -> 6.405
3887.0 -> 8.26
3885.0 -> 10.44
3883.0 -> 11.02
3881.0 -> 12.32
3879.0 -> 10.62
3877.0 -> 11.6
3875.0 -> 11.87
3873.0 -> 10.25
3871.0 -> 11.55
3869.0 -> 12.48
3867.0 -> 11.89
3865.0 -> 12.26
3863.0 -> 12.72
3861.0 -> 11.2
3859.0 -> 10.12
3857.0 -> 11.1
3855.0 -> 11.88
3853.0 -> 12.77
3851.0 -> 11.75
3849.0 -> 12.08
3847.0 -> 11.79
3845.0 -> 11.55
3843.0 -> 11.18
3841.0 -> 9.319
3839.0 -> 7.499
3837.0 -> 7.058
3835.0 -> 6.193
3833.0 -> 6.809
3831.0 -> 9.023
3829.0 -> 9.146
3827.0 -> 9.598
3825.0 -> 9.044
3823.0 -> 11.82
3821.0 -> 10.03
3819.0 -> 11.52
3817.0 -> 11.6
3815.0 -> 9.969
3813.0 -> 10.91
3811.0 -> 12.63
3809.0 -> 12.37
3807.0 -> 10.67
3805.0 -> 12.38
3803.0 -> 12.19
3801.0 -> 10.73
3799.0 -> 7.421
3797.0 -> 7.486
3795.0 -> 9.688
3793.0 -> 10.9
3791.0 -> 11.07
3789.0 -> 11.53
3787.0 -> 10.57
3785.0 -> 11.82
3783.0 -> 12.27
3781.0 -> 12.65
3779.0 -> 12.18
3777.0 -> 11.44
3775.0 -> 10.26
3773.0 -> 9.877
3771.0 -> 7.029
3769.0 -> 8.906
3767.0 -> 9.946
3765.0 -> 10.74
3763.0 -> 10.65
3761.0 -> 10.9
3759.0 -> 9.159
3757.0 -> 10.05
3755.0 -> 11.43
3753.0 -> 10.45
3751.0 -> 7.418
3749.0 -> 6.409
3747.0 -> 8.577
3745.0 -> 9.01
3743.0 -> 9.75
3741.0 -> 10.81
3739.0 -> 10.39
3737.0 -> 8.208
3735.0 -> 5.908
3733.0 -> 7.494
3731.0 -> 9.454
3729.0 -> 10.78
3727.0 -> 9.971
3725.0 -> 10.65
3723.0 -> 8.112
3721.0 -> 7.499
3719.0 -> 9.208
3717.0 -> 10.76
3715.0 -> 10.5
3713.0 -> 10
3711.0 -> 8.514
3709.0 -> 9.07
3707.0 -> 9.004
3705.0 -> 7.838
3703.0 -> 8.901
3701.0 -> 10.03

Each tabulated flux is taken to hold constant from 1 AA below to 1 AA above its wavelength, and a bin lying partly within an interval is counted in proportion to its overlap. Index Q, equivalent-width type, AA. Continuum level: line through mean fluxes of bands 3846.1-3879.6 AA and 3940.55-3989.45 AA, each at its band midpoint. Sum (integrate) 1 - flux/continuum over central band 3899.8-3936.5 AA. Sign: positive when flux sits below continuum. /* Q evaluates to 4.1 AA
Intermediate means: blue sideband 11.7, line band 9.54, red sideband 9.92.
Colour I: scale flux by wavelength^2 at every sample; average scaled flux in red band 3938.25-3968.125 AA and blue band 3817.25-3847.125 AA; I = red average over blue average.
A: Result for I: 1.12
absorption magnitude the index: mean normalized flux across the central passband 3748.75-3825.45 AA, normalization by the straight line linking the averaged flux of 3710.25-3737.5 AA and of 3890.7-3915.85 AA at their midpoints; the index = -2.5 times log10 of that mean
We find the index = -0.08 mag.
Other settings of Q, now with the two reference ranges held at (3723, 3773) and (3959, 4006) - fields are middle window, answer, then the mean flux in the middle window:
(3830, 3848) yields 1.4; 8.94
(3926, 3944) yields 5.9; 6.81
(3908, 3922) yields -2.3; 11.7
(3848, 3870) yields -4.6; 11.8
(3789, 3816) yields -3.2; 10.7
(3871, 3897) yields -1.0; 10.3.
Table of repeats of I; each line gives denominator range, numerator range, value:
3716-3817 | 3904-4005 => 1.10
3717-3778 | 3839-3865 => 1.28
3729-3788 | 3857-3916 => 1.19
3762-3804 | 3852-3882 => 1.16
